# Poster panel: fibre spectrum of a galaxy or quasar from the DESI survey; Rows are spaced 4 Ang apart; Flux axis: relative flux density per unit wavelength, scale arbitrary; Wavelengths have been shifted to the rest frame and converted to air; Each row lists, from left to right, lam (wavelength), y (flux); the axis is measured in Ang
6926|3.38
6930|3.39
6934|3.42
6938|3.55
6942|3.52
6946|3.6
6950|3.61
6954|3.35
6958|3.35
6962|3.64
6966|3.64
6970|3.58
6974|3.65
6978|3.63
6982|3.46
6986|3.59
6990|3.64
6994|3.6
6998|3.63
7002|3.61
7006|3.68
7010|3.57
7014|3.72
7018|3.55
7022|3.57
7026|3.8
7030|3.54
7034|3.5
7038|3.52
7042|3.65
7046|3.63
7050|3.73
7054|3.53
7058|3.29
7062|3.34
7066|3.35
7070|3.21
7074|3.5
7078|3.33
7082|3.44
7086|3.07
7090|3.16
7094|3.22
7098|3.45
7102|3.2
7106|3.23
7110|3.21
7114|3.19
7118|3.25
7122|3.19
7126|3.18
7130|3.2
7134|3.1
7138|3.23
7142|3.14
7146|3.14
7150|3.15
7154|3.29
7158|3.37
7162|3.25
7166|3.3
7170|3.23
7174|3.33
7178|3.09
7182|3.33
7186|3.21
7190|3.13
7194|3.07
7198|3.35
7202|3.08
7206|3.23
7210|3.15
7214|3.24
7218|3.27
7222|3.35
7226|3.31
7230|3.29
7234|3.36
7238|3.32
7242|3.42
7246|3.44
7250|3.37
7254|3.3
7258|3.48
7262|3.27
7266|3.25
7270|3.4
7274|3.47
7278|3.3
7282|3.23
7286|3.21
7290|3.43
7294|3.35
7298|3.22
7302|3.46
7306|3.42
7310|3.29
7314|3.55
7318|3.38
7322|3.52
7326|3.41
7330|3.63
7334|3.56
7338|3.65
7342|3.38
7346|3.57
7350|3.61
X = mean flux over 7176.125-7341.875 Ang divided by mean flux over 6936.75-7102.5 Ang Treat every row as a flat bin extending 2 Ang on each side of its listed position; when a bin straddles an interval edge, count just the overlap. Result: 1.0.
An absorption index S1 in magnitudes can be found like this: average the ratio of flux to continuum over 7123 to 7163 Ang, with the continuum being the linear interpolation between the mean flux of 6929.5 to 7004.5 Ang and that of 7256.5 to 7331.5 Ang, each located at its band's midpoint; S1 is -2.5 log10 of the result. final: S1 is 0.084 mag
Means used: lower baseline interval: 3.55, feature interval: 3.2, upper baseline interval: 3.38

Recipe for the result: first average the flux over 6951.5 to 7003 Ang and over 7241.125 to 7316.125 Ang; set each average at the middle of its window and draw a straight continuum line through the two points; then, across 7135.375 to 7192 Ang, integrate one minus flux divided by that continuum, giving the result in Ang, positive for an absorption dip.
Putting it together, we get 3.5 Ang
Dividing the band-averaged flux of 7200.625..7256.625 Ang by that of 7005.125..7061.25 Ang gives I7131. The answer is 0.9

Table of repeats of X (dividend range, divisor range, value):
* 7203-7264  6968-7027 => 0.92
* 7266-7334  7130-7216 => 1.06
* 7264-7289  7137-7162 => 1.03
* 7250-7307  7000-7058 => 0.93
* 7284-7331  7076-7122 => 1.05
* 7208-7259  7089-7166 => 1.03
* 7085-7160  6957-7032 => 0.89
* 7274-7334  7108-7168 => 1.06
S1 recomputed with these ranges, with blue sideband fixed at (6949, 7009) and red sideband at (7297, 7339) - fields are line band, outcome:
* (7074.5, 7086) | 0.062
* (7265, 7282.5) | 0.043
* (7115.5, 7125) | 0.102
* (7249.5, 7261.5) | 0.036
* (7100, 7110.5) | 0.103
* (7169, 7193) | 0.096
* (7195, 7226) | 0.084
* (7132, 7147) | 0.120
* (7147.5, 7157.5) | 0.090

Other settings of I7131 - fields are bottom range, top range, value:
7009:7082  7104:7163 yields 0.91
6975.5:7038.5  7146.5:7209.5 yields 0.89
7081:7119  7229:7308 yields 1.04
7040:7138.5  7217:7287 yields 1.01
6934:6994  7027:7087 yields 0.97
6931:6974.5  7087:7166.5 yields 0.91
